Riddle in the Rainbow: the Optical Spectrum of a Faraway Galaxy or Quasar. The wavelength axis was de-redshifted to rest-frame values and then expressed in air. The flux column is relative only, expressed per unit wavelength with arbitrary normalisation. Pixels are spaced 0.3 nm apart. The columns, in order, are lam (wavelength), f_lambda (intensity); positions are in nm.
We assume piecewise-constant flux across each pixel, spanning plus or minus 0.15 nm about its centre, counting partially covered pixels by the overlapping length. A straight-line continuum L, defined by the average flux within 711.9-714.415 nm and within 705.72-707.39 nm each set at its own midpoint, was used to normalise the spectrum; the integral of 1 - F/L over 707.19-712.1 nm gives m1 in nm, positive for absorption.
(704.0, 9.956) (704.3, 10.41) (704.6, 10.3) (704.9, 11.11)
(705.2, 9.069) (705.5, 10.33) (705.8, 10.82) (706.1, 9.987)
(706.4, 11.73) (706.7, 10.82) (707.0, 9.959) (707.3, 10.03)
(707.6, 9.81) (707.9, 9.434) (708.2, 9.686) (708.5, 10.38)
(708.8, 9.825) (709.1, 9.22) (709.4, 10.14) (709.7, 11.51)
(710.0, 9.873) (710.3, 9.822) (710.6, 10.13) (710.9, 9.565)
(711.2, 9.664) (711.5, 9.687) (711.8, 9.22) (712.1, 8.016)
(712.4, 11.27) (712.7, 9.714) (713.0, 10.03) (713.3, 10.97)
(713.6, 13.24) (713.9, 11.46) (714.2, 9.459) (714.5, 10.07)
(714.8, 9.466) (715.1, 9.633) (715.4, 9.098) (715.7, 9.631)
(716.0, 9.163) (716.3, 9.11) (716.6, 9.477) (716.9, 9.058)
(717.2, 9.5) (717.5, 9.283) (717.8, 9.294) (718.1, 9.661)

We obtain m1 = 0.33 nm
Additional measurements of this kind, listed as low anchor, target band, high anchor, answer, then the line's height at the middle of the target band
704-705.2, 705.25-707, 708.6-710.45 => -0.055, 10.3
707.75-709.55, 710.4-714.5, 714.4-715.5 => -0.225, 9.65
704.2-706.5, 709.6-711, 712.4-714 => 0.090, 10.9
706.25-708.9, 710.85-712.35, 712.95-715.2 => 0.157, 10.4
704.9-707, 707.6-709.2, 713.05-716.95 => 0.095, 10.3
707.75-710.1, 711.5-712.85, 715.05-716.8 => 0.017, 9.69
